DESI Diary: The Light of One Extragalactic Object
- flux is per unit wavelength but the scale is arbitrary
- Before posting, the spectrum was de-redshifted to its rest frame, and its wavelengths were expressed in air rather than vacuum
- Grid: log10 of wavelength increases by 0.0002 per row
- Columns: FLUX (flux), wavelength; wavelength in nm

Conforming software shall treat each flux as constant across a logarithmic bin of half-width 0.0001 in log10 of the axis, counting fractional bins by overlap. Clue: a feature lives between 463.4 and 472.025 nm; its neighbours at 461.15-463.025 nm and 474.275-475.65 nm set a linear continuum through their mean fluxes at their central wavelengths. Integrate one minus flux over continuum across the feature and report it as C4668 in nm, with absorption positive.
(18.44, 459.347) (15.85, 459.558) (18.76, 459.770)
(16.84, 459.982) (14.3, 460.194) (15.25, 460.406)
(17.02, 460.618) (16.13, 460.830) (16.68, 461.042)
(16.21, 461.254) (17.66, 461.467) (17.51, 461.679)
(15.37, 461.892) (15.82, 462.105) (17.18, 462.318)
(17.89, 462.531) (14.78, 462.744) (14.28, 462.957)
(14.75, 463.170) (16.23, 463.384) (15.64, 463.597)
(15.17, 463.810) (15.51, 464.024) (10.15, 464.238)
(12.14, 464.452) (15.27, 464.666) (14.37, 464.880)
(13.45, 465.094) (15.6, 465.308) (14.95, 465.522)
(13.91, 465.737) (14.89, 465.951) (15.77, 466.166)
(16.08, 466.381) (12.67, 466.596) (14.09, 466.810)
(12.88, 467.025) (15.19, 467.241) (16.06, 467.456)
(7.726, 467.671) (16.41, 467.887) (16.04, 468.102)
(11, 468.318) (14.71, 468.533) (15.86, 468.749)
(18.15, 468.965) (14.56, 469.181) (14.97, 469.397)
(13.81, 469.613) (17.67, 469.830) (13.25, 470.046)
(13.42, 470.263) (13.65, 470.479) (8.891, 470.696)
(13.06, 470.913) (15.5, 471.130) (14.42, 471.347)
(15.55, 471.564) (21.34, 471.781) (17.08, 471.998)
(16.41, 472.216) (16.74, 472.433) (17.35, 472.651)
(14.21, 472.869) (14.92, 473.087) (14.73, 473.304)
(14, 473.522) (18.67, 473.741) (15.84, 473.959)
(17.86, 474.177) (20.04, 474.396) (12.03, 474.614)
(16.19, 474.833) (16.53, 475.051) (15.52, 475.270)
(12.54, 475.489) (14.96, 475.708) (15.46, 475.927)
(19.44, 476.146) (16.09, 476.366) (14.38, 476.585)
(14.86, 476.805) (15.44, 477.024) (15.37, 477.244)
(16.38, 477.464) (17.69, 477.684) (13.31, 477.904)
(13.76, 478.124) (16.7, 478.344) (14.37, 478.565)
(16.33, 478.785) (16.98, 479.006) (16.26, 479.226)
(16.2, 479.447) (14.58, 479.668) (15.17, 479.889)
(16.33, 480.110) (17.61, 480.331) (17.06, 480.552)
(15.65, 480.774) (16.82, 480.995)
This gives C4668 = 0.78 nm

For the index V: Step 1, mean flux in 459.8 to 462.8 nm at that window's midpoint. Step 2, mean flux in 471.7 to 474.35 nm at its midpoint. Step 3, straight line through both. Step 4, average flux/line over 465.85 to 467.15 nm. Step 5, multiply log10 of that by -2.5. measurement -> 0.15 mag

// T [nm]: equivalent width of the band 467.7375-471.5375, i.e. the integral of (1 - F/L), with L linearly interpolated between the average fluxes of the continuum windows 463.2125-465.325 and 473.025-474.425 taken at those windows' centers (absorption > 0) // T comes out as 0.28 nm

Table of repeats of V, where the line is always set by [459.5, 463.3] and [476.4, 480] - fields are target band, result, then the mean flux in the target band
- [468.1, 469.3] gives 0.067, 15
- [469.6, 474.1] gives 0.032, 15.3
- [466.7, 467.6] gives 0.122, 14.3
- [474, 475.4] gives -0.043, 16.3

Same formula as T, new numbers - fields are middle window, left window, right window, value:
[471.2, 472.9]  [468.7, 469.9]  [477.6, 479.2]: -0.11 nm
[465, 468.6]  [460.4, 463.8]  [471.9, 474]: 0.42 nm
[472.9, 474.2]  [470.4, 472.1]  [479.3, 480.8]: -0.04 nm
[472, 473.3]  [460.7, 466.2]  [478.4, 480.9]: -0.02 nm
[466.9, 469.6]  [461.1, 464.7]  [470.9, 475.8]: 0.21 nm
